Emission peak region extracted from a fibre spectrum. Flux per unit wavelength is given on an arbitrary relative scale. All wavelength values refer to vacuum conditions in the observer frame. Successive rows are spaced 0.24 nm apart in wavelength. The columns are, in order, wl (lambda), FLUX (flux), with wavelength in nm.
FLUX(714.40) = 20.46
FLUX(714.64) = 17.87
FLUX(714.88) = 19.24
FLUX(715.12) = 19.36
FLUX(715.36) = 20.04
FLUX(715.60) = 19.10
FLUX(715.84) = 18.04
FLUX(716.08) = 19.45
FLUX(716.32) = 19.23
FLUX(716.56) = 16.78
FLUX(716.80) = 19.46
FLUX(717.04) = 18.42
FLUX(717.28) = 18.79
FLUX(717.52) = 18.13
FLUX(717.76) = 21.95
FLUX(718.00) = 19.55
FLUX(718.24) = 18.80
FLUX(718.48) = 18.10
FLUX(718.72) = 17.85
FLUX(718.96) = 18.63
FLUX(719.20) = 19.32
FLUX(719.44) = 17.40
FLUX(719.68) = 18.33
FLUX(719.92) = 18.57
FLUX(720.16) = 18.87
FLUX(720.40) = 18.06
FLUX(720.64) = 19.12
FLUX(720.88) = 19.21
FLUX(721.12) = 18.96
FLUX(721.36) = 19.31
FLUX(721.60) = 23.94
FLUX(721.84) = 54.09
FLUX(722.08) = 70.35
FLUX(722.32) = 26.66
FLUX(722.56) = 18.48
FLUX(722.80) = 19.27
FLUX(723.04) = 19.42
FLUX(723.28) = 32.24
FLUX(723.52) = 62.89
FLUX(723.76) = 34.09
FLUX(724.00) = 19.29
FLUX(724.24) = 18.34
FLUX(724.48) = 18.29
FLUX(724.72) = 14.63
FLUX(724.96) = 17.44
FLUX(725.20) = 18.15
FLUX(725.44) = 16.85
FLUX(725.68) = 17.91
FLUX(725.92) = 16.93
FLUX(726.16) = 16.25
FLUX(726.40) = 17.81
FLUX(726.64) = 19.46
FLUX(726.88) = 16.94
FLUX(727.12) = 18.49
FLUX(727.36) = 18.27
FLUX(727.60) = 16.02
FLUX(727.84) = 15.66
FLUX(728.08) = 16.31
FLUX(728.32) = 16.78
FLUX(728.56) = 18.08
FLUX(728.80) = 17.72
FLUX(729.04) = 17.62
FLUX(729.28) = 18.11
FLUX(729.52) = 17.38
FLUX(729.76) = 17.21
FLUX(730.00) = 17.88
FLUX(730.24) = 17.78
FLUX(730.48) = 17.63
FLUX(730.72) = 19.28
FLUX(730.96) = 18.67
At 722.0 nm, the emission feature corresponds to [S II]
